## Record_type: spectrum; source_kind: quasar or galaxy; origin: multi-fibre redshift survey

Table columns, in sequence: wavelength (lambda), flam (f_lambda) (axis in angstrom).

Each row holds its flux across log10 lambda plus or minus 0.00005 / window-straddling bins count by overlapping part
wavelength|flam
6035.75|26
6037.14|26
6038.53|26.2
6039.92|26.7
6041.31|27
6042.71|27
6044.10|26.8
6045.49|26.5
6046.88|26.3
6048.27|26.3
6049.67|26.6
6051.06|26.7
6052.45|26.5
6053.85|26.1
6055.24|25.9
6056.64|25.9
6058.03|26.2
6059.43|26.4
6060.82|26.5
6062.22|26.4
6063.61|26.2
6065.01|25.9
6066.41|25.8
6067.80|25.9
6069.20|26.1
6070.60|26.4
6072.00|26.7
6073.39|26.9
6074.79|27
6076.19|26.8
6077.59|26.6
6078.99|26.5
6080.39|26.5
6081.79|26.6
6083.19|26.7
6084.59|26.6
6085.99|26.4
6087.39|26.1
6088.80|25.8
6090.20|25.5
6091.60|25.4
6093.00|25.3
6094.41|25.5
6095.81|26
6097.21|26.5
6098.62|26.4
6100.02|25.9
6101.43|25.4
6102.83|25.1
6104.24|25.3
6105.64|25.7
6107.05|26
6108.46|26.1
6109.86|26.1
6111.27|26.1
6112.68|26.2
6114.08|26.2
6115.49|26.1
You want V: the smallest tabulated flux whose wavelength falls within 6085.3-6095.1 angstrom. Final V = 25.3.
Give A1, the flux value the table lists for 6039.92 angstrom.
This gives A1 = 26.7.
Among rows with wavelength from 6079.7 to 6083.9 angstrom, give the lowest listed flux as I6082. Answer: 26.5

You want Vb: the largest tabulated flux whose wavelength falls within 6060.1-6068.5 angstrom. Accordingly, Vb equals 26.5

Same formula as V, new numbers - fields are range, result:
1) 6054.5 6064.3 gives 25.9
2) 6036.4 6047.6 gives 26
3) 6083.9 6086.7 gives 26.4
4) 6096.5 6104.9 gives 25.1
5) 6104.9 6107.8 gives 25.7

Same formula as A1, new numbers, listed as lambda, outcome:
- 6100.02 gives 25.9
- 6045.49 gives 26.5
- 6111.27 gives 26.1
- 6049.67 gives 26.6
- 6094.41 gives 25.5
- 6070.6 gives 26.4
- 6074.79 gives 27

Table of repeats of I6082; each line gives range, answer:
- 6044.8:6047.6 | 26.3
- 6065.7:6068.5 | 25.8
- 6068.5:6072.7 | 26.1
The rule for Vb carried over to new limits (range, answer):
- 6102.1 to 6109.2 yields 26.1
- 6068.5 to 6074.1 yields 26.9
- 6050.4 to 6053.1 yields 26.7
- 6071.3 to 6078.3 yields 27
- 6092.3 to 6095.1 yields 25.5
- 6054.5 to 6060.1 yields 26.4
